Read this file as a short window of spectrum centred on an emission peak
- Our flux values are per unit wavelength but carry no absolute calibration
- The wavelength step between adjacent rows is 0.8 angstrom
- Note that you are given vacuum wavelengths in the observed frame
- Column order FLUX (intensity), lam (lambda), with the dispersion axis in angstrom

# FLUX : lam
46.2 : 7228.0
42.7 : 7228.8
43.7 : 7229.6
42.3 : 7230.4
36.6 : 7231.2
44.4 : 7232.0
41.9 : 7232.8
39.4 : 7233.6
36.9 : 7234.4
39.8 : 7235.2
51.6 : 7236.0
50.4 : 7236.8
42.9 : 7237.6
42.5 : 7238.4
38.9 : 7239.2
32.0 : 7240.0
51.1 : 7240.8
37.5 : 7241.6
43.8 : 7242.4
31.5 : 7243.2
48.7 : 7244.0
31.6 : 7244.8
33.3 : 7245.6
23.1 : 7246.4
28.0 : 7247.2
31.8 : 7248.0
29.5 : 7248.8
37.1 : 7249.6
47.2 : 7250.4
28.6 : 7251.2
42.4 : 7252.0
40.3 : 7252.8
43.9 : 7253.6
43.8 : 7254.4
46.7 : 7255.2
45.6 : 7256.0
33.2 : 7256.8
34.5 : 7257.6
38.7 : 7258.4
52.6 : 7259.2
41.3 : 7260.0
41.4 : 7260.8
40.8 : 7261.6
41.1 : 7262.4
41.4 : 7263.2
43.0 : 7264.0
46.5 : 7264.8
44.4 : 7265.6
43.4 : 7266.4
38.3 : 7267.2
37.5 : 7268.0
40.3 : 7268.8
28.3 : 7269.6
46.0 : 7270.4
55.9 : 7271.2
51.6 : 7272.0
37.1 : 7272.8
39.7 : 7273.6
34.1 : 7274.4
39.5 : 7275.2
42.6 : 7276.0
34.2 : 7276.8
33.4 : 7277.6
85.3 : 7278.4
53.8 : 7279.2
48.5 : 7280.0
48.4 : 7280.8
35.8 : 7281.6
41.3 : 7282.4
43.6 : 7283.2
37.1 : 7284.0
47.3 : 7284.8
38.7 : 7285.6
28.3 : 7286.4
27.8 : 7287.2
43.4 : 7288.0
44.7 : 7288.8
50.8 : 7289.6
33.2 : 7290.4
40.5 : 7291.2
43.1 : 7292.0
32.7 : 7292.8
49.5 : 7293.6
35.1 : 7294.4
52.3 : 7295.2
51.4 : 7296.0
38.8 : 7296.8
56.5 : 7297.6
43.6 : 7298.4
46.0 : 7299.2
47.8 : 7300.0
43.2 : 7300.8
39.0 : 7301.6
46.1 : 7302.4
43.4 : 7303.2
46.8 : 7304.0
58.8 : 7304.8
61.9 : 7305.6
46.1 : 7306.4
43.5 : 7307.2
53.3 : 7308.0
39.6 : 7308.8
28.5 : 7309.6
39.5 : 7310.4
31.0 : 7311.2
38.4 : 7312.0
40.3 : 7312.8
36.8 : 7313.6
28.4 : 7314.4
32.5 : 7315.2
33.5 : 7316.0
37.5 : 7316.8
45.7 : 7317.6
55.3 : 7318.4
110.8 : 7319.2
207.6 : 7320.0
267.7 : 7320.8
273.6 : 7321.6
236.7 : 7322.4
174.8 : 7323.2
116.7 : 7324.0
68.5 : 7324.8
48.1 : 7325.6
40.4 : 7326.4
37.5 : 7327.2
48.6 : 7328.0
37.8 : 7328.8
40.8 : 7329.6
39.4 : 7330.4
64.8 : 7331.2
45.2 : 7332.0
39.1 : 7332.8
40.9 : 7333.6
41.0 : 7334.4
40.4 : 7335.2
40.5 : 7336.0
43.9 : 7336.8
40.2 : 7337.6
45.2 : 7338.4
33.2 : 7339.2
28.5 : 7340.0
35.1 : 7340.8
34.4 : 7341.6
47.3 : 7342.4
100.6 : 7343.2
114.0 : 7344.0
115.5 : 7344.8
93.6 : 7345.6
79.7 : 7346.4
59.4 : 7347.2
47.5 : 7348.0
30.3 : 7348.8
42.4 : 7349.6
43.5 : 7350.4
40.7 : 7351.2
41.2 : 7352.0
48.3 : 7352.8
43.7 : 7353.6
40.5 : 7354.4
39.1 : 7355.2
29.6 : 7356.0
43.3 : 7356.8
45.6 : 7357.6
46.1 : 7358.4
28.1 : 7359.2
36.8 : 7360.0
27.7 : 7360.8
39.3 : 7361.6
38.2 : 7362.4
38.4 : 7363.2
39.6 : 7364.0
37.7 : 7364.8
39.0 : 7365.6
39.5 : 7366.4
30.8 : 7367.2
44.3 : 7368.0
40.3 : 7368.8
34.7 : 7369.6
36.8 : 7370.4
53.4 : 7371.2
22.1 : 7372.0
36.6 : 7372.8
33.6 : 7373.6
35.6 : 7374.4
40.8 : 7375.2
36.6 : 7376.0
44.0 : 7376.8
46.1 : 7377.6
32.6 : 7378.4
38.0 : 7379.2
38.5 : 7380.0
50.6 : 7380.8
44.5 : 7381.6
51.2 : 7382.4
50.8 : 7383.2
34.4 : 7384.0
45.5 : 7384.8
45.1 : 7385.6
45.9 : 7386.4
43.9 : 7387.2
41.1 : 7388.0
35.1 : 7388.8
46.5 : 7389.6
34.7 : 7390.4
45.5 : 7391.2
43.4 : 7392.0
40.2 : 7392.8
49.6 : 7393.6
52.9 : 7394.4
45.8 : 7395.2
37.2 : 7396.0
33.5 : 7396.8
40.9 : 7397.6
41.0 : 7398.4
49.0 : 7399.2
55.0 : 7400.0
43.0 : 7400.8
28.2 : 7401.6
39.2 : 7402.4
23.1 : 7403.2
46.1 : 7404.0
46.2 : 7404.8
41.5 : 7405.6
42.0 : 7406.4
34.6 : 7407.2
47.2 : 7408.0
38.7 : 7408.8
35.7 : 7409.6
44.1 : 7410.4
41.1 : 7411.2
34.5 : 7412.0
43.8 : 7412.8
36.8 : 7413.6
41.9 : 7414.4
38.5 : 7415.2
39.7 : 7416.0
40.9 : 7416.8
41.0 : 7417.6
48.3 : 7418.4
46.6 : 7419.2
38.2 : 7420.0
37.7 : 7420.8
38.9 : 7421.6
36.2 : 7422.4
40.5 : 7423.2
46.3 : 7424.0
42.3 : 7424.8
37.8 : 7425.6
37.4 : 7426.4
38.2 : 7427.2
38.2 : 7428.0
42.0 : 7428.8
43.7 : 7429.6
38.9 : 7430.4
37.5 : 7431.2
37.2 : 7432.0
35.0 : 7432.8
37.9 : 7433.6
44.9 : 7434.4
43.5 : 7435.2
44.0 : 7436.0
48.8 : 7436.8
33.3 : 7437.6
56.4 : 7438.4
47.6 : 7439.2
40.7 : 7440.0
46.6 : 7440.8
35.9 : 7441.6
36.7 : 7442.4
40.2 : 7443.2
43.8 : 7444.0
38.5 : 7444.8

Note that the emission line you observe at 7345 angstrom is [N II]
